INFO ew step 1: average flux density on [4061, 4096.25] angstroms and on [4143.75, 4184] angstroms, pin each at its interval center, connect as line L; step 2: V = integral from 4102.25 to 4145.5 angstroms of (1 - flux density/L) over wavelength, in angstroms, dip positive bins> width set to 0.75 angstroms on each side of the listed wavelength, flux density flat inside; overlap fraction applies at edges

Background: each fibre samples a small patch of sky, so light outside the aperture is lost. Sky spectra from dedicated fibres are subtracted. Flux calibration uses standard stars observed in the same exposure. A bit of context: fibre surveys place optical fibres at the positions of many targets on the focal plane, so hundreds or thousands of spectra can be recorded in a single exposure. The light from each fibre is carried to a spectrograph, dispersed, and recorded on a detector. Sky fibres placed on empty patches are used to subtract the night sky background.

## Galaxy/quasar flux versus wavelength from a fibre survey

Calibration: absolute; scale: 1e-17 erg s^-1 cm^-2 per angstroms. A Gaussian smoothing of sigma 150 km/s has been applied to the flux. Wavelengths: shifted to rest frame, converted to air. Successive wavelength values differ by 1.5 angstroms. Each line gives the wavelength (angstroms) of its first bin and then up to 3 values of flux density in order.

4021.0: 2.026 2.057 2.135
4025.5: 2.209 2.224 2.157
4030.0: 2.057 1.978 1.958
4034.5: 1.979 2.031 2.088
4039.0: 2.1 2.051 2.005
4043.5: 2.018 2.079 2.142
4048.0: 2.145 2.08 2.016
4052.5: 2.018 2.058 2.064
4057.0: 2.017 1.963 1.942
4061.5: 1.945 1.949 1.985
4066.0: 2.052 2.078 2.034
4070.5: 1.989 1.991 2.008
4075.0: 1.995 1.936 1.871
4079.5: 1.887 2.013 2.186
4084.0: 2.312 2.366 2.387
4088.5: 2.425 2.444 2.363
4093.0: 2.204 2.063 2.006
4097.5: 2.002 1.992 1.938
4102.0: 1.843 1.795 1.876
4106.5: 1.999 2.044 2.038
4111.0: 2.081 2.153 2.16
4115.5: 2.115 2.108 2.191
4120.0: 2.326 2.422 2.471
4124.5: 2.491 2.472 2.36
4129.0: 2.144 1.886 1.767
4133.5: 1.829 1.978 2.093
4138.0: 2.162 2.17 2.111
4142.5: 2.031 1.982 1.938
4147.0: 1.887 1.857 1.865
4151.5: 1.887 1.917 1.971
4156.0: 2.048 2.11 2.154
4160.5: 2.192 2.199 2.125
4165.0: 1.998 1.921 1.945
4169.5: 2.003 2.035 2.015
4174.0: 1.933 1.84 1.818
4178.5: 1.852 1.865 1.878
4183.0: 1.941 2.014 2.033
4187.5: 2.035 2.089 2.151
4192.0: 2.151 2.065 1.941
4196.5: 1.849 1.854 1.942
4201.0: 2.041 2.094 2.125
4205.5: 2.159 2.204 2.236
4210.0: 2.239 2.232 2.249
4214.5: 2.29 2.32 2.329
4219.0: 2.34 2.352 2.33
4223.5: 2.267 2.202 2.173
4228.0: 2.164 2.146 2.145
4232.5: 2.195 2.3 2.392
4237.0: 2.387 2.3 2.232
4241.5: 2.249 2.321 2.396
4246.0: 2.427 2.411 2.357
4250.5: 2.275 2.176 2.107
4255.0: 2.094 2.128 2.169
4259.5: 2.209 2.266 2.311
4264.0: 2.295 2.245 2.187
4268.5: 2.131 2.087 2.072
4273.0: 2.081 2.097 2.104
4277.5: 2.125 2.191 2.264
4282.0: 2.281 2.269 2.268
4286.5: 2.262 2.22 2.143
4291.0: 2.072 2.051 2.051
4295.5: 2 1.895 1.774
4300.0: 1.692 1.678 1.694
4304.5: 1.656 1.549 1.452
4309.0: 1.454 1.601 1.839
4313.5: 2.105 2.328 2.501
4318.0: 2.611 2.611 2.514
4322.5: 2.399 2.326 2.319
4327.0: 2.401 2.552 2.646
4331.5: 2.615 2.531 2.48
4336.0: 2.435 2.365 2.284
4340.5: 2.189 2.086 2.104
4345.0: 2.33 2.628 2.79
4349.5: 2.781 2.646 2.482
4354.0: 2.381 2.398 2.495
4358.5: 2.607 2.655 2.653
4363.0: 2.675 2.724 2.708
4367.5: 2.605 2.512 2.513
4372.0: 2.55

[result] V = -1.6 angstroms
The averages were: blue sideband 2.11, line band 2.11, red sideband 1.97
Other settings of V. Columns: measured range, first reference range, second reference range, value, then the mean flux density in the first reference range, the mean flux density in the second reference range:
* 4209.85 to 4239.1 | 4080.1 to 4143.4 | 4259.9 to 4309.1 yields -2.8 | 2.14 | 2.04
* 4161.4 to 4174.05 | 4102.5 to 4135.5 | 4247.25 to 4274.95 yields 0.7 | 2.12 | 2.19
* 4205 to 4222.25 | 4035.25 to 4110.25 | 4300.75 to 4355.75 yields -0.8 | 2.06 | 2.26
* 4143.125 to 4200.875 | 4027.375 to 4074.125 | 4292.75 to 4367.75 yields 4.3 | 2.03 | 2.28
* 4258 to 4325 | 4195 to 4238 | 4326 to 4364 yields 7.7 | 2.19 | 2.49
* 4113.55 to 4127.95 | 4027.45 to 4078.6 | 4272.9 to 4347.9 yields -1.8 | 2.02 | 2.17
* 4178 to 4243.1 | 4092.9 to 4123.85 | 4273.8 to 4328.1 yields -2.1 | 2.09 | 2.08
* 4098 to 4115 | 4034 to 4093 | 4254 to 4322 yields 0.7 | 2.08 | 2.08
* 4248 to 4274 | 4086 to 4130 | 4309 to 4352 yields 1.4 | 2.17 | 2.38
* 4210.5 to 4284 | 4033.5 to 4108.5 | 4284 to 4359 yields -2.2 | 2.06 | 2.22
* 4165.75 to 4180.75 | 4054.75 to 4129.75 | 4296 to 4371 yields 1.7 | 2.11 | 2.3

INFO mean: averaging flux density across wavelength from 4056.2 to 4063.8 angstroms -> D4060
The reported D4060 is 1.96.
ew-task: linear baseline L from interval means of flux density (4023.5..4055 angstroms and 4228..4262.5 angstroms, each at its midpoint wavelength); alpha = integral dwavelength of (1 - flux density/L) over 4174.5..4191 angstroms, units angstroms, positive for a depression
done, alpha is 1.9 angstroms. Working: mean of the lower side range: 2.07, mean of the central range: 1.95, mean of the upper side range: 2.26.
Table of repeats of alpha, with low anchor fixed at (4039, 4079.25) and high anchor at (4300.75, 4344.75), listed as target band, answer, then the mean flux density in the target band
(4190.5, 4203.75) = 0.62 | 2.01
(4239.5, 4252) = -1.11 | 2.33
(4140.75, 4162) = 0.77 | 2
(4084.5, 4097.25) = -1.47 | 2.27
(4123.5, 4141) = -0.54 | 2.13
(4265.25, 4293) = -0.10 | 2.17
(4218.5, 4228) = -0.65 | 2.27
